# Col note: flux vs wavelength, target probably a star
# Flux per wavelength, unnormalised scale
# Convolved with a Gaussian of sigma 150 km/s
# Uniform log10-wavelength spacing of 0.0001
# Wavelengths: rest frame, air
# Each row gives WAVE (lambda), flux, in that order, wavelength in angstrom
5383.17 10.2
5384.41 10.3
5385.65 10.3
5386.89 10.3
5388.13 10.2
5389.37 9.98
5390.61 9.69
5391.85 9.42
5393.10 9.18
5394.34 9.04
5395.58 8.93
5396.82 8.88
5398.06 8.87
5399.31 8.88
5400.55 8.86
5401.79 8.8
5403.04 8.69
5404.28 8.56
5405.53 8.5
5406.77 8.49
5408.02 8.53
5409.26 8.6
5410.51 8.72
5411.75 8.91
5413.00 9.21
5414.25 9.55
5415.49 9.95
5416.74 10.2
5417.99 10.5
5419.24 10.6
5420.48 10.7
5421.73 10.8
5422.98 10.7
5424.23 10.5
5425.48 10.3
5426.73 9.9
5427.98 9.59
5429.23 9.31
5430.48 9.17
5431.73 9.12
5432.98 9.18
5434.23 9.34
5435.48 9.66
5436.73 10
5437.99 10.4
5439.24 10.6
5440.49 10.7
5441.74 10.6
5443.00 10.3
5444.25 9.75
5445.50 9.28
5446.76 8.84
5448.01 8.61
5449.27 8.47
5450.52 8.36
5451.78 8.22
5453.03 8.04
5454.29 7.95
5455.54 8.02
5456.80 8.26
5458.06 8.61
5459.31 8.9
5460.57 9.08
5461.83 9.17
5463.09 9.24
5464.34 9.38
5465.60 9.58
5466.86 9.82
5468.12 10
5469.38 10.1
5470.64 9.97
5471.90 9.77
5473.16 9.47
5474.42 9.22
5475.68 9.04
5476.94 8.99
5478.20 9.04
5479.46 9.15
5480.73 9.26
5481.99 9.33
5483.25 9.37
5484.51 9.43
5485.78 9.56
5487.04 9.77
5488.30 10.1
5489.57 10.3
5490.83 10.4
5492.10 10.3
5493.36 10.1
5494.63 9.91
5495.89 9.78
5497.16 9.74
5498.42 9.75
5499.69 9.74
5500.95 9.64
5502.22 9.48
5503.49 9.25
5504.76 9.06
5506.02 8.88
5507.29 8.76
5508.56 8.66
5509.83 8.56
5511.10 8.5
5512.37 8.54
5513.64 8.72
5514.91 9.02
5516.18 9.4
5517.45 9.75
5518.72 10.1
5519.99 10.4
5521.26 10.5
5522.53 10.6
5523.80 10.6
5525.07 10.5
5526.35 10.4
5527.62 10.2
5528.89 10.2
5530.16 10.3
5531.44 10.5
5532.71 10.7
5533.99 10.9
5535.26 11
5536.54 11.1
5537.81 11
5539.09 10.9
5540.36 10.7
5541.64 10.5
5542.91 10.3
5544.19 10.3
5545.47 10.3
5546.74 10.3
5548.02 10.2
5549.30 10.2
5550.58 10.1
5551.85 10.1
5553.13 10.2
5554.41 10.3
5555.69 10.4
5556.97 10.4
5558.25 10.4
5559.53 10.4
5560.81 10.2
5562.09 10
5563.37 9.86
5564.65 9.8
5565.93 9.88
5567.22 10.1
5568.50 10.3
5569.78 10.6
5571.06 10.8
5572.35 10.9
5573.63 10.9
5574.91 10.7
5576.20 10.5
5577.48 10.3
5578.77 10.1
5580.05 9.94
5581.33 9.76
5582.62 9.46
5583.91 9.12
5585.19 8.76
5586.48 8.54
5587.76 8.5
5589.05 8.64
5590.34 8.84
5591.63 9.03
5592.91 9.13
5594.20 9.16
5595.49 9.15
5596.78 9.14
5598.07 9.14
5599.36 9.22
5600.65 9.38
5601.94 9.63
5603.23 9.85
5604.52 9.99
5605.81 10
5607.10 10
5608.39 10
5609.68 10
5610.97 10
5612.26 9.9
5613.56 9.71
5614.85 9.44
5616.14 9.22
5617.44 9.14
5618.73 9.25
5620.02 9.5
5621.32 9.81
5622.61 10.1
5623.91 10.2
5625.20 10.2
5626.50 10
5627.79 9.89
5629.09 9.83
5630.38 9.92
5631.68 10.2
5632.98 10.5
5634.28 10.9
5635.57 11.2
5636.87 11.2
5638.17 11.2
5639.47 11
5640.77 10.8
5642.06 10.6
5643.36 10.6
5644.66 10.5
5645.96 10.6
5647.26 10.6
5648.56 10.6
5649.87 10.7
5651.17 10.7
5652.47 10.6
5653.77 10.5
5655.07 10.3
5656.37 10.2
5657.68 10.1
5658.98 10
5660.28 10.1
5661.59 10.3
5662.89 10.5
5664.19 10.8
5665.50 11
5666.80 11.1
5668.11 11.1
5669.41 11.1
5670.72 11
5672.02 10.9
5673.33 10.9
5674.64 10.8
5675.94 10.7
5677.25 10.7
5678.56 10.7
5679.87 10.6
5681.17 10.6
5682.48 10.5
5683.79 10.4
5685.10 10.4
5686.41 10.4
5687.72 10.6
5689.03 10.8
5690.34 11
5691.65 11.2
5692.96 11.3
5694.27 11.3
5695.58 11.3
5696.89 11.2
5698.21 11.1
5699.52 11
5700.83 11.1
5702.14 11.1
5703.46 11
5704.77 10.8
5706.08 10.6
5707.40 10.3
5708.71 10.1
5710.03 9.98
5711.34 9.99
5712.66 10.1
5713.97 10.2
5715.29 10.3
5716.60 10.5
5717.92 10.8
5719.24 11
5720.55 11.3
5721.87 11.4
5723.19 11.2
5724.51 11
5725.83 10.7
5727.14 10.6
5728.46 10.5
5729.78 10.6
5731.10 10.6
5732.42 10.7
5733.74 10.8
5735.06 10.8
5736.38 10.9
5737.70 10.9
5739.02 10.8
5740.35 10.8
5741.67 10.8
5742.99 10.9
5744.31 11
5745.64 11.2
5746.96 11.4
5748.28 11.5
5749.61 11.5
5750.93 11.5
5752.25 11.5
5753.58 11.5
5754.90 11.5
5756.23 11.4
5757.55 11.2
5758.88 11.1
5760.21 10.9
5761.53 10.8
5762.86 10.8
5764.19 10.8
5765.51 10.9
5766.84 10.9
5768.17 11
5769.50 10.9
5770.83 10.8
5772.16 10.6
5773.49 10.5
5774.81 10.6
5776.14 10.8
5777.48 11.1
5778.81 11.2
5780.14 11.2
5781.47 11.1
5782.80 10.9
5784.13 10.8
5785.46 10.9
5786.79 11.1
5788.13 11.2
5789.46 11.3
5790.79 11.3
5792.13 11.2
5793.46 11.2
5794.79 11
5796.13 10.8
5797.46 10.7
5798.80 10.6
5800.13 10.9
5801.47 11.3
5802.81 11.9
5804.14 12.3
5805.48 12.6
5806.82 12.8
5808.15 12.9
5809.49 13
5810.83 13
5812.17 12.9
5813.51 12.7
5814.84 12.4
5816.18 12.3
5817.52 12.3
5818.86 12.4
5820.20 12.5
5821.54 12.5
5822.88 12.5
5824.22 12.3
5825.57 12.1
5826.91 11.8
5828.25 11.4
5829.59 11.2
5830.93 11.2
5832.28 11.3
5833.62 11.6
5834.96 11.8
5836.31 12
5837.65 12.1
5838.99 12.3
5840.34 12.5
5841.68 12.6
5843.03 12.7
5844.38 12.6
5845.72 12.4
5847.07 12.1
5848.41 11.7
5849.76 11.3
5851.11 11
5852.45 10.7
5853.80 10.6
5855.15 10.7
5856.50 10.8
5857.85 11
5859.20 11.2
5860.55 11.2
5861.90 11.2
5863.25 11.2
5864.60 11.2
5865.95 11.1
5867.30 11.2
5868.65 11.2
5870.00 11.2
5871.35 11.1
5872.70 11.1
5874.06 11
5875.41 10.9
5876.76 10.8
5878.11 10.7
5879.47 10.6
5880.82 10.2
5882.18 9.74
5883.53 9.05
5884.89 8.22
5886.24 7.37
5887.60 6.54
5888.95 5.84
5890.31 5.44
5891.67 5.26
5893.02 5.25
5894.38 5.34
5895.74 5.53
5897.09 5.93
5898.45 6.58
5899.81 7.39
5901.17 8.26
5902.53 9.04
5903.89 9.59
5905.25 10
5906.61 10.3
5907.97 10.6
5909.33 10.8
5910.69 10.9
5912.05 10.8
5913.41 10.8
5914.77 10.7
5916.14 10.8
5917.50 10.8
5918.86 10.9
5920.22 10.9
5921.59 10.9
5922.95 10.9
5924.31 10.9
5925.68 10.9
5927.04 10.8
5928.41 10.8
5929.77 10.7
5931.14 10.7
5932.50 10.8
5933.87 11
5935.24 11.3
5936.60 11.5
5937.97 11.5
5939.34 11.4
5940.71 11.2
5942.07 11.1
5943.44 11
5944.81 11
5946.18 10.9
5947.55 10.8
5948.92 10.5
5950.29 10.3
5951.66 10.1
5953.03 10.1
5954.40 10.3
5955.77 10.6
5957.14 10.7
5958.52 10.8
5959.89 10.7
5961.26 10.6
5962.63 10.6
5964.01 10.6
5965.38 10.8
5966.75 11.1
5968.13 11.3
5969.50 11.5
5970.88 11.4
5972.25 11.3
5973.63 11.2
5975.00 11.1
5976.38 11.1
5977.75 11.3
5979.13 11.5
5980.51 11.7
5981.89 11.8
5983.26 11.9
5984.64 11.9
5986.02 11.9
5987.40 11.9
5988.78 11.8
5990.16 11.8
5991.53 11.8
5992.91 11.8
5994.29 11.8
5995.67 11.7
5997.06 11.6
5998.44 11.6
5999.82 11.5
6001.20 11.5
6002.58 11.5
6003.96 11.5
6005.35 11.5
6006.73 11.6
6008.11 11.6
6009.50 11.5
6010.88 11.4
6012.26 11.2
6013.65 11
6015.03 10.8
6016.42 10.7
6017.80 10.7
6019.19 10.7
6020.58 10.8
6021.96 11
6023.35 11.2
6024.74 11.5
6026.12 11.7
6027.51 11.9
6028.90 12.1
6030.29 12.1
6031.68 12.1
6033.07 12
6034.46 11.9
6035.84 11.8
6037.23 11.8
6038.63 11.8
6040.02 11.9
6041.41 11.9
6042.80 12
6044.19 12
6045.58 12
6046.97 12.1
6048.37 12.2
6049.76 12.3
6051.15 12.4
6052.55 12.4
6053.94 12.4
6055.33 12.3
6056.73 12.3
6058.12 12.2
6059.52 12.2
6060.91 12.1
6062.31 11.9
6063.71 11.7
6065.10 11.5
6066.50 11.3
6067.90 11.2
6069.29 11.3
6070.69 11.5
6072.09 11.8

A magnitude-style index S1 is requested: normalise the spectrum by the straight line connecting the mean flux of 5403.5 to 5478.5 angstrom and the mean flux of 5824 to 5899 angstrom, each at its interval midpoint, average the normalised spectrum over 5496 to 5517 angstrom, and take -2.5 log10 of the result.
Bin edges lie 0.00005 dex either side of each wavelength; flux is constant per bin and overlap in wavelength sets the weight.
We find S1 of 0.05 mag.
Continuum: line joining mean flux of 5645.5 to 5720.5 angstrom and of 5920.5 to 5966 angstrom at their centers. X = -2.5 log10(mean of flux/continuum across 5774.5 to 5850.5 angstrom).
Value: -0.100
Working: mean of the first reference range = 10.7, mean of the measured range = 11.8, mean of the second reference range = 10.8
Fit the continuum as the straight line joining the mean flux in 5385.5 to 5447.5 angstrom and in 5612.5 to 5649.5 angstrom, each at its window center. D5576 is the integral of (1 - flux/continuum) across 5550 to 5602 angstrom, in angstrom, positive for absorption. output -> 1.4 angstrom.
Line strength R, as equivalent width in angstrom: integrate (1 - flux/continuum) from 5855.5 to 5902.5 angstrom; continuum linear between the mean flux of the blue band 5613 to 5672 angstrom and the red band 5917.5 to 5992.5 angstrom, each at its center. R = 7.6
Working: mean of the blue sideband 10.4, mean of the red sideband 11.1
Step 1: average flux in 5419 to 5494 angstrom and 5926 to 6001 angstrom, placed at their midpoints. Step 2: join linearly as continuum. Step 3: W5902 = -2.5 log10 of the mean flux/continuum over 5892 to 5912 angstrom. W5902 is 0.30 mag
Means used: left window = 9.52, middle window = 8.28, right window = 11.2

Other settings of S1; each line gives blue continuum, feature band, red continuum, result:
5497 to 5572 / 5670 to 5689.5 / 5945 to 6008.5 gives -0.024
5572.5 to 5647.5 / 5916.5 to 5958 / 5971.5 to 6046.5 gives 0.042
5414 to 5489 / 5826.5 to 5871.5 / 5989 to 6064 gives -0.045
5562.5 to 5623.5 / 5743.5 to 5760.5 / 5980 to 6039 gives -0.092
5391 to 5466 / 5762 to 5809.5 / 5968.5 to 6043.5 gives -0.049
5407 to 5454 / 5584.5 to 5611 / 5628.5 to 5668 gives 0.113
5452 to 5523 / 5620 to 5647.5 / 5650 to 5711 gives -0.006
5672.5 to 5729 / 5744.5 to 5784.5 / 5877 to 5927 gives -0.088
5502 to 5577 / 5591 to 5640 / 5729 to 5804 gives 0.059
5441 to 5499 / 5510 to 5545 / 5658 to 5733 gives -0.052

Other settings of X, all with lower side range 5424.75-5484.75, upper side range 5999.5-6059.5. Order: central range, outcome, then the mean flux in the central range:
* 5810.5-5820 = -0.16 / 12.6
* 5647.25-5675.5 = -0.05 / 10.6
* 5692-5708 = -0.07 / 11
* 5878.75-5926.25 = 0.24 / 8.94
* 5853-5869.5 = 0.00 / 11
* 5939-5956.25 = 0.06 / 10.7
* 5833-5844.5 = -0.12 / 12.2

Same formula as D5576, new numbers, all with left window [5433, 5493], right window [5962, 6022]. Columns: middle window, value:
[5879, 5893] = 4.2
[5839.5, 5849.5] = -1.4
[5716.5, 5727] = -0.6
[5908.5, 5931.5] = 0.6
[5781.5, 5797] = -0.6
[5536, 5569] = -2.0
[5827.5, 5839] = -0.9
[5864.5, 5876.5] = -0.2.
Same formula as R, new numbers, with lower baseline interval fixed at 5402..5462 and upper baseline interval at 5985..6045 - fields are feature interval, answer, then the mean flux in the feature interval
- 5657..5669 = -0.4 angstrom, 10.6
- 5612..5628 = 0.6 angstrom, 9.71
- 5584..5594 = 1.2 angstrom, 8.82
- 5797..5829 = -4.0 angstrom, 12.2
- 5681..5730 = -1.6 angstrom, 10.7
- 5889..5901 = 5.6 angstrom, 5.94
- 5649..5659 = -0.2 angstrom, 10.4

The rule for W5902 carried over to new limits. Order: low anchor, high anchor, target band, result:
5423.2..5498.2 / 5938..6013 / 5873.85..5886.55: 0.106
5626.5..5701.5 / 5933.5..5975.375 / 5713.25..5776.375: -0.018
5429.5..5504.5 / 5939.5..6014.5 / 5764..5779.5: -0.034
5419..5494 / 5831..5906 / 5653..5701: -0.101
